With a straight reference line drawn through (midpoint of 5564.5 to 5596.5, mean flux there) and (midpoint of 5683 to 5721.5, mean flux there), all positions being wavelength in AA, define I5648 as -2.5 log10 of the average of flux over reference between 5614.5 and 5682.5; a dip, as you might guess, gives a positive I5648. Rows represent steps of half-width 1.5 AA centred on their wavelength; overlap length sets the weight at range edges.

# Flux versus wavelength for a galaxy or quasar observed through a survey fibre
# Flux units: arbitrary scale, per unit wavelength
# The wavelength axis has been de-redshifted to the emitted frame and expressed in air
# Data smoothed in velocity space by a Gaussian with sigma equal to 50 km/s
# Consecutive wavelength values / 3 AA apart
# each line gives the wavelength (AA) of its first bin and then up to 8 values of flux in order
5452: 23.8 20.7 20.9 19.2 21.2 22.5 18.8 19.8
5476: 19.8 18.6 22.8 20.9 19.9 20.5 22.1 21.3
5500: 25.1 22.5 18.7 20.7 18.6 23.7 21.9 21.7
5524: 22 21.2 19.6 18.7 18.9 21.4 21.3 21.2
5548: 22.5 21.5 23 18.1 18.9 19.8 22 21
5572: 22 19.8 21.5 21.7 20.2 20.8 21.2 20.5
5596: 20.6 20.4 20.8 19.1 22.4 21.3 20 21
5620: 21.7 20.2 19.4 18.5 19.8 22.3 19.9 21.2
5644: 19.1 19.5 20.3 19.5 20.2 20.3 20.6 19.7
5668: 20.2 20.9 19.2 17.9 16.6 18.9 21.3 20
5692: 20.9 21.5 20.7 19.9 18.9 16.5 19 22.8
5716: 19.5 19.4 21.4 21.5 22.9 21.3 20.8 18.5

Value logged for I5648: 0.03 mag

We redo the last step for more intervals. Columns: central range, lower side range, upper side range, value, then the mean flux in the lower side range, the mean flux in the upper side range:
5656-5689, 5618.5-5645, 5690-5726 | 0.03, 20.3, 20.1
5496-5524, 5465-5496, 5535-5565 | -0.05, 20.6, 20.7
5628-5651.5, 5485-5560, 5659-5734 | 0.02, 21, 20.1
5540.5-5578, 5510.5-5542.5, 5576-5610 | -0.01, 20.8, 20.8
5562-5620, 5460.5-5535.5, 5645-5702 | -0.03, 20.9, 19.9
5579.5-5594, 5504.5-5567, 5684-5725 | -0.02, 20.7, 20.2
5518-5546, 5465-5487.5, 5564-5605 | 0.00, 20.4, 20.9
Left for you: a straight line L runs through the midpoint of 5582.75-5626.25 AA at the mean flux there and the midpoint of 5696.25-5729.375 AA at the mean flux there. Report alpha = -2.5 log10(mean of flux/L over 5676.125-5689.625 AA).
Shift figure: 0.08 mag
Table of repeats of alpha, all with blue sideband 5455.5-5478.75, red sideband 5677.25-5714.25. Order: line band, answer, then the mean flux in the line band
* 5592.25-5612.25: -0.04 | 20.7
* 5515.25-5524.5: -0.10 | 22.1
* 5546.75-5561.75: -0.04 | 20.8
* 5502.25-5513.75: 0.00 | 20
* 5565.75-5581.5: -0.07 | 21.3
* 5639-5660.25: -0.01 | 20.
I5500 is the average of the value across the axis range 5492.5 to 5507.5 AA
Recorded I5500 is 21.9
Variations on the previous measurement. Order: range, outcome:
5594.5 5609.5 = 20.7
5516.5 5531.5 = 21.3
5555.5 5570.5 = 20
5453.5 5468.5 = 20.9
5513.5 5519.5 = 22.8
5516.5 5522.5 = 21.8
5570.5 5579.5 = 21.1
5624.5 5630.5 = 18.9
